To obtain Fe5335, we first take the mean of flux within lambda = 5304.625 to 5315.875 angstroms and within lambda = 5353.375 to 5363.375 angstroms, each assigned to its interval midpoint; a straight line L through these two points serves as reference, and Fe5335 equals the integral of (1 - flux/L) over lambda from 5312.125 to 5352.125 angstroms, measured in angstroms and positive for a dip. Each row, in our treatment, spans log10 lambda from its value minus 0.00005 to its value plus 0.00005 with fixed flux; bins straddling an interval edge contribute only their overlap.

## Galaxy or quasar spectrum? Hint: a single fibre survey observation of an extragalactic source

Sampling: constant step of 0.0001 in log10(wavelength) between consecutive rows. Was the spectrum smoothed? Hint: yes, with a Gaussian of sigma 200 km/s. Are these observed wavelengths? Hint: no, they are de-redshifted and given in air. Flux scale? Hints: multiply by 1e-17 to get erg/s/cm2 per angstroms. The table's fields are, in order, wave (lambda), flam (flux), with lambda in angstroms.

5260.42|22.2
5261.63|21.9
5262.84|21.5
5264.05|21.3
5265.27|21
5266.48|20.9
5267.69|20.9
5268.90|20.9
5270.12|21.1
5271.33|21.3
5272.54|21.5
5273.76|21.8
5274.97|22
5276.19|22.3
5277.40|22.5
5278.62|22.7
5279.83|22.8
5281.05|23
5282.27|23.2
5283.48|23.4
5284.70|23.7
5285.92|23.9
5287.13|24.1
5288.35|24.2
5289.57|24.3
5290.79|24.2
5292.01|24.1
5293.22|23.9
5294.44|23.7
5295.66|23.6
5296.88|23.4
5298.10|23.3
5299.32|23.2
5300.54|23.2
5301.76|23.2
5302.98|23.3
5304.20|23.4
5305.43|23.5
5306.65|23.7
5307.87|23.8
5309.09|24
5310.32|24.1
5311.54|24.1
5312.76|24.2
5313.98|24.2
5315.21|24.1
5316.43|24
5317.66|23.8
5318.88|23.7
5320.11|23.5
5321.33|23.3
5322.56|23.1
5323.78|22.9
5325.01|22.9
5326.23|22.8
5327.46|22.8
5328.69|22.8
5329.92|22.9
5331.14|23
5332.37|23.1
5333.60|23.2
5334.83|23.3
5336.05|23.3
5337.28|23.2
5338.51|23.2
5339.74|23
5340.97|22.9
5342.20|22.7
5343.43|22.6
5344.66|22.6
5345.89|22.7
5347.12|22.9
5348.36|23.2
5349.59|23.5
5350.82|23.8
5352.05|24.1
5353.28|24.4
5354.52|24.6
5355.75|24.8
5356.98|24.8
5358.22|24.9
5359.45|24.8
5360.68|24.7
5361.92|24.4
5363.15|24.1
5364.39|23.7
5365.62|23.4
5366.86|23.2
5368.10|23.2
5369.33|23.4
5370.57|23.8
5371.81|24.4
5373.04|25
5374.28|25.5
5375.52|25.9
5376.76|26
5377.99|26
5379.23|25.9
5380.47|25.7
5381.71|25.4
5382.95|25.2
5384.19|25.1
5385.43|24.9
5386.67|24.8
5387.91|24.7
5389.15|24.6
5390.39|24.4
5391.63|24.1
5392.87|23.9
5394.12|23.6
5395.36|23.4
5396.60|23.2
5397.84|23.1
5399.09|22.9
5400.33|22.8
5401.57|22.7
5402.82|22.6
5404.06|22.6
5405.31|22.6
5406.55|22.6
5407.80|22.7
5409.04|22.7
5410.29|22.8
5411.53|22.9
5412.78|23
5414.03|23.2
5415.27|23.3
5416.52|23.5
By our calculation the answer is 1.69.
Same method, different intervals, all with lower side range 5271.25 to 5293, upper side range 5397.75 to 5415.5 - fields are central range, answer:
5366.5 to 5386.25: -1.77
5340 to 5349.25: 0.05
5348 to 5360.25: -0.74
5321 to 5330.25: 0.03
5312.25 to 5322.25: -0.34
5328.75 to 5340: -0.06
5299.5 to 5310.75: -0.24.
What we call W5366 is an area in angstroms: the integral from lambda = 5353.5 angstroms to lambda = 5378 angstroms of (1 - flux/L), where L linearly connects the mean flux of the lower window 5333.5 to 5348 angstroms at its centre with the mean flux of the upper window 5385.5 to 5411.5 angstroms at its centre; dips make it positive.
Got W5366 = -1.4 angstroms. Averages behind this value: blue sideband 23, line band 24.5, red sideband 23.4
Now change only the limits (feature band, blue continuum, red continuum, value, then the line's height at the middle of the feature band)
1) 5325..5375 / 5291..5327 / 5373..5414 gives 0.38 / 23.8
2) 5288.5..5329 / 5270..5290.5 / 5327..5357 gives -0.90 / 23.1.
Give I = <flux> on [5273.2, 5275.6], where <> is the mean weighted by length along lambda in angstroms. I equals 21.9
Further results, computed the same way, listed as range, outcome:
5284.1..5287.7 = 23.9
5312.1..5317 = 24.1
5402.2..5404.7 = 22.6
